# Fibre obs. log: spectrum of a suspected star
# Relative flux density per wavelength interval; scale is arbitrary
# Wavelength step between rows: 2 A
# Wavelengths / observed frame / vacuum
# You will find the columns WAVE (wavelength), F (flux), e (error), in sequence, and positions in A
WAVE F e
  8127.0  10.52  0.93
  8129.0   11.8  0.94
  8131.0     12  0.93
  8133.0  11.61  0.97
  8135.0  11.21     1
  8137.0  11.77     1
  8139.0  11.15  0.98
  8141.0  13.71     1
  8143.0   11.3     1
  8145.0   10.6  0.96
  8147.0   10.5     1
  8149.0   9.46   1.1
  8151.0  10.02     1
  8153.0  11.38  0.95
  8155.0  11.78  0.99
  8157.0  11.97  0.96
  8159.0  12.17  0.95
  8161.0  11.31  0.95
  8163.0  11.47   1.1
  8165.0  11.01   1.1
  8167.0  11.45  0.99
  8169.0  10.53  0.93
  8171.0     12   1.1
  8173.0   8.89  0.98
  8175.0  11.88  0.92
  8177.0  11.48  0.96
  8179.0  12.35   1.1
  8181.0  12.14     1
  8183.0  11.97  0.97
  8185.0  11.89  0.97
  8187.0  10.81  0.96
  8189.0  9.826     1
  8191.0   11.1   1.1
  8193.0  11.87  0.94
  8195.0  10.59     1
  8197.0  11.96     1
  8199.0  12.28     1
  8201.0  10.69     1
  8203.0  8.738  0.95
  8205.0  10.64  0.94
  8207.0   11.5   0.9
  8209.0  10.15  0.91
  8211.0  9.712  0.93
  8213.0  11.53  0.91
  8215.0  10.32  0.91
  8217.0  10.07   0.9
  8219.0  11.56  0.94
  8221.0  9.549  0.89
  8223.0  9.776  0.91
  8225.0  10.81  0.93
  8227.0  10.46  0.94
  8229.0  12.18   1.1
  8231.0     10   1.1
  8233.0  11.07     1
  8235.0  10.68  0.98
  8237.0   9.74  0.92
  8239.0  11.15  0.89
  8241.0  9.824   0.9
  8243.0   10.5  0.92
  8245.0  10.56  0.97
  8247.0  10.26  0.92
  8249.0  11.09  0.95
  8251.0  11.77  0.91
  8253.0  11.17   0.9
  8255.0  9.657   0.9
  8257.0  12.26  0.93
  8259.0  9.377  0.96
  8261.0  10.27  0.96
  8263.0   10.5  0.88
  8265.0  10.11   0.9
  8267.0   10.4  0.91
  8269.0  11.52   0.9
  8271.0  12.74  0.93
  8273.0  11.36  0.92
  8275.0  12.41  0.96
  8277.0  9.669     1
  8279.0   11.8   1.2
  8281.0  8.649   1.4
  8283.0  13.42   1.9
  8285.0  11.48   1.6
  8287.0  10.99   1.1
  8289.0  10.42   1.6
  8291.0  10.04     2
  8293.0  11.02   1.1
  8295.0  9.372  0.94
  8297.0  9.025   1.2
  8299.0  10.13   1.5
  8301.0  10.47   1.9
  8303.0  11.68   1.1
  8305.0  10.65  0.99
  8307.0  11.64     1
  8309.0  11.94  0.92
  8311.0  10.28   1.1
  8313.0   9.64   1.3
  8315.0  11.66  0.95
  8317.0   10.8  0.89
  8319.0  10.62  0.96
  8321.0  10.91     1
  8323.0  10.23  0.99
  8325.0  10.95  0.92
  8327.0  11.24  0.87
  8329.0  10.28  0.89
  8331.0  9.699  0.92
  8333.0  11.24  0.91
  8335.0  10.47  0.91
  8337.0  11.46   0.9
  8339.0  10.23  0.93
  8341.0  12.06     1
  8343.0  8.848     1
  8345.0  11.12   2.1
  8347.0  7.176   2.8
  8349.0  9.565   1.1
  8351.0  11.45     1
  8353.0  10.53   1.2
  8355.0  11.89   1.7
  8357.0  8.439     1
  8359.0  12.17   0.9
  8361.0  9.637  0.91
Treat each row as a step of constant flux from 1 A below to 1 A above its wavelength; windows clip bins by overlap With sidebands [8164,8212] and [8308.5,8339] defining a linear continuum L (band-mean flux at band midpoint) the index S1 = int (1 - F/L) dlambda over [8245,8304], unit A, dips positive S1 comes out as 0.3 A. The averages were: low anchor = 11.1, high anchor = 10.7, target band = 10.8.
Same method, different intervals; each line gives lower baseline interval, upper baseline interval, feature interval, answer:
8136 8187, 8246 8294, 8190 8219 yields 0.9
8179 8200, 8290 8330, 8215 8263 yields 2.3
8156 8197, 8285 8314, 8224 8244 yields 0.6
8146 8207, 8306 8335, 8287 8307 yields 0.8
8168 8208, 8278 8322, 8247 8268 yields 0.5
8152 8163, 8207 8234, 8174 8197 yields -0.5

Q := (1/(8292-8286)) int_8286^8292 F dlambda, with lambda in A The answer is 10.5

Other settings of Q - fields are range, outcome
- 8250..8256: 10.9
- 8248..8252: 11.4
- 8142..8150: 10.5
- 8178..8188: 11.8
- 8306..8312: 11.3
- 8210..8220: 10.6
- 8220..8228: 10.1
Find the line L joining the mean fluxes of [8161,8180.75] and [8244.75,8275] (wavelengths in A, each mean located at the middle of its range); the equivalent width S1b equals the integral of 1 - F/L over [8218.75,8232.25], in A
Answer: 0.6 A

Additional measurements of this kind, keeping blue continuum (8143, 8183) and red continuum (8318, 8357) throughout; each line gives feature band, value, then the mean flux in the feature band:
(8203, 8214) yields 0.48 A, 10.5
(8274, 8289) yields -0.62 A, 11.2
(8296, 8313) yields -0.09 A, 10.7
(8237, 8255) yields 0.31 A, 10.7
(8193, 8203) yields -0.10 A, 11.2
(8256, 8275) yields -0.45 A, 11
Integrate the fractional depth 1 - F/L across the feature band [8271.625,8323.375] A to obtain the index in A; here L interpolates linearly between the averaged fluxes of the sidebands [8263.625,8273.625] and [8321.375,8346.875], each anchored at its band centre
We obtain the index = 0.5 A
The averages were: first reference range 11.2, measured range 10.8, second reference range 10.5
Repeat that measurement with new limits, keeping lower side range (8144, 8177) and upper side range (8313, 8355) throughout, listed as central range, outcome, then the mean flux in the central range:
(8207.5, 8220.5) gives 0.4 A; 10.6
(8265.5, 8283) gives -0.8 A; 11.2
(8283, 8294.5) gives -0.3 A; 11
